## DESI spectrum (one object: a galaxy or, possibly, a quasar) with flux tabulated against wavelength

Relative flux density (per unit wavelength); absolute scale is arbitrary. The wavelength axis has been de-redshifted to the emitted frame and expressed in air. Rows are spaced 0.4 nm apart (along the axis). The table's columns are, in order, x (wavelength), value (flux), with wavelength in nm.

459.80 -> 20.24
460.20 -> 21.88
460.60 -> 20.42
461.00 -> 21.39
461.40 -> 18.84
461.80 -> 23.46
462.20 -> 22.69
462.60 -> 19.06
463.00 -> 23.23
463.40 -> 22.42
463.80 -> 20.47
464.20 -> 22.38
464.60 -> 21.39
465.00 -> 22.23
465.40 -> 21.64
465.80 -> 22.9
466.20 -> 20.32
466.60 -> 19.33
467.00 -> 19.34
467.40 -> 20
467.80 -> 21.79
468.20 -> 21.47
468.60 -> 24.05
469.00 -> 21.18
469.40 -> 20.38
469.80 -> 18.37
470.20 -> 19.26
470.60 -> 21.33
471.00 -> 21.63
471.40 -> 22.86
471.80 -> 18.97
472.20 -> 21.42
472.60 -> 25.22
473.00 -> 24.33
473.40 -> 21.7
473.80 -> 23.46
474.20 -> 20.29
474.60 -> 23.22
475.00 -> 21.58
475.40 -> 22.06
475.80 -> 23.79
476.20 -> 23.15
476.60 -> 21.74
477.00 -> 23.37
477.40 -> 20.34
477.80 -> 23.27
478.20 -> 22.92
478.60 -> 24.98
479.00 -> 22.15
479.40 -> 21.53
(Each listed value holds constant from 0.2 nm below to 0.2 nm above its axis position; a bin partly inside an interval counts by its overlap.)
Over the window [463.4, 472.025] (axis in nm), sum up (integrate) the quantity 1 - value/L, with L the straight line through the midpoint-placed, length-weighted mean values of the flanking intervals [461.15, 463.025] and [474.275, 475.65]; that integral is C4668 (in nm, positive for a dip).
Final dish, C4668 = 0.246 nm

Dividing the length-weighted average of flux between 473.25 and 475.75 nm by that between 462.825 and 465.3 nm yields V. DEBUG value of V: 1.01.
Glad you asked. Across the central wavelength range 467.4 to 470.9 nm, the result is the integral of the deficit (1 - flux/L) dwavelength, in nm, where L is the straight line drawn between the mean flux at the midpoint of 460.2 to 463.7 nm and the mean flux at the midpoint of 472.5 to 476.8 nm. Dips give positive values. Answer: 0.19 nm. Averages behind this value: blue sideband 21.4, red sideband 22.7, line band 20.9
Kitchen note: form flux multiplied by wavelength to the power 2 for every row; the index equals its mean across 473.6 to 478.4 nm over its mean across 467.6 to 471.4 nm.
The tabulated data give 1.1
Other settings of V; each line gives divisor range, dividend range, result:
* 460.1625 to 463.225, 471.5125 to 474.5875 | 1.04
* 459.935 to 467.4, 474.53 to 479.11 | 1.07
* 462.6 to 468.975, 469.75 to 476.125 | 1.02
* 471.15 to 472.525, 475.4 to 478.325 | 1.05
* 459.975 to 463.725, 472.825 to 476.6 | 1.05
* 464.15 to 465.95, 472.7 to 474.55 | 1.03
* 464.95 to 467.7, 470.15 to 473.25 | 1.06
